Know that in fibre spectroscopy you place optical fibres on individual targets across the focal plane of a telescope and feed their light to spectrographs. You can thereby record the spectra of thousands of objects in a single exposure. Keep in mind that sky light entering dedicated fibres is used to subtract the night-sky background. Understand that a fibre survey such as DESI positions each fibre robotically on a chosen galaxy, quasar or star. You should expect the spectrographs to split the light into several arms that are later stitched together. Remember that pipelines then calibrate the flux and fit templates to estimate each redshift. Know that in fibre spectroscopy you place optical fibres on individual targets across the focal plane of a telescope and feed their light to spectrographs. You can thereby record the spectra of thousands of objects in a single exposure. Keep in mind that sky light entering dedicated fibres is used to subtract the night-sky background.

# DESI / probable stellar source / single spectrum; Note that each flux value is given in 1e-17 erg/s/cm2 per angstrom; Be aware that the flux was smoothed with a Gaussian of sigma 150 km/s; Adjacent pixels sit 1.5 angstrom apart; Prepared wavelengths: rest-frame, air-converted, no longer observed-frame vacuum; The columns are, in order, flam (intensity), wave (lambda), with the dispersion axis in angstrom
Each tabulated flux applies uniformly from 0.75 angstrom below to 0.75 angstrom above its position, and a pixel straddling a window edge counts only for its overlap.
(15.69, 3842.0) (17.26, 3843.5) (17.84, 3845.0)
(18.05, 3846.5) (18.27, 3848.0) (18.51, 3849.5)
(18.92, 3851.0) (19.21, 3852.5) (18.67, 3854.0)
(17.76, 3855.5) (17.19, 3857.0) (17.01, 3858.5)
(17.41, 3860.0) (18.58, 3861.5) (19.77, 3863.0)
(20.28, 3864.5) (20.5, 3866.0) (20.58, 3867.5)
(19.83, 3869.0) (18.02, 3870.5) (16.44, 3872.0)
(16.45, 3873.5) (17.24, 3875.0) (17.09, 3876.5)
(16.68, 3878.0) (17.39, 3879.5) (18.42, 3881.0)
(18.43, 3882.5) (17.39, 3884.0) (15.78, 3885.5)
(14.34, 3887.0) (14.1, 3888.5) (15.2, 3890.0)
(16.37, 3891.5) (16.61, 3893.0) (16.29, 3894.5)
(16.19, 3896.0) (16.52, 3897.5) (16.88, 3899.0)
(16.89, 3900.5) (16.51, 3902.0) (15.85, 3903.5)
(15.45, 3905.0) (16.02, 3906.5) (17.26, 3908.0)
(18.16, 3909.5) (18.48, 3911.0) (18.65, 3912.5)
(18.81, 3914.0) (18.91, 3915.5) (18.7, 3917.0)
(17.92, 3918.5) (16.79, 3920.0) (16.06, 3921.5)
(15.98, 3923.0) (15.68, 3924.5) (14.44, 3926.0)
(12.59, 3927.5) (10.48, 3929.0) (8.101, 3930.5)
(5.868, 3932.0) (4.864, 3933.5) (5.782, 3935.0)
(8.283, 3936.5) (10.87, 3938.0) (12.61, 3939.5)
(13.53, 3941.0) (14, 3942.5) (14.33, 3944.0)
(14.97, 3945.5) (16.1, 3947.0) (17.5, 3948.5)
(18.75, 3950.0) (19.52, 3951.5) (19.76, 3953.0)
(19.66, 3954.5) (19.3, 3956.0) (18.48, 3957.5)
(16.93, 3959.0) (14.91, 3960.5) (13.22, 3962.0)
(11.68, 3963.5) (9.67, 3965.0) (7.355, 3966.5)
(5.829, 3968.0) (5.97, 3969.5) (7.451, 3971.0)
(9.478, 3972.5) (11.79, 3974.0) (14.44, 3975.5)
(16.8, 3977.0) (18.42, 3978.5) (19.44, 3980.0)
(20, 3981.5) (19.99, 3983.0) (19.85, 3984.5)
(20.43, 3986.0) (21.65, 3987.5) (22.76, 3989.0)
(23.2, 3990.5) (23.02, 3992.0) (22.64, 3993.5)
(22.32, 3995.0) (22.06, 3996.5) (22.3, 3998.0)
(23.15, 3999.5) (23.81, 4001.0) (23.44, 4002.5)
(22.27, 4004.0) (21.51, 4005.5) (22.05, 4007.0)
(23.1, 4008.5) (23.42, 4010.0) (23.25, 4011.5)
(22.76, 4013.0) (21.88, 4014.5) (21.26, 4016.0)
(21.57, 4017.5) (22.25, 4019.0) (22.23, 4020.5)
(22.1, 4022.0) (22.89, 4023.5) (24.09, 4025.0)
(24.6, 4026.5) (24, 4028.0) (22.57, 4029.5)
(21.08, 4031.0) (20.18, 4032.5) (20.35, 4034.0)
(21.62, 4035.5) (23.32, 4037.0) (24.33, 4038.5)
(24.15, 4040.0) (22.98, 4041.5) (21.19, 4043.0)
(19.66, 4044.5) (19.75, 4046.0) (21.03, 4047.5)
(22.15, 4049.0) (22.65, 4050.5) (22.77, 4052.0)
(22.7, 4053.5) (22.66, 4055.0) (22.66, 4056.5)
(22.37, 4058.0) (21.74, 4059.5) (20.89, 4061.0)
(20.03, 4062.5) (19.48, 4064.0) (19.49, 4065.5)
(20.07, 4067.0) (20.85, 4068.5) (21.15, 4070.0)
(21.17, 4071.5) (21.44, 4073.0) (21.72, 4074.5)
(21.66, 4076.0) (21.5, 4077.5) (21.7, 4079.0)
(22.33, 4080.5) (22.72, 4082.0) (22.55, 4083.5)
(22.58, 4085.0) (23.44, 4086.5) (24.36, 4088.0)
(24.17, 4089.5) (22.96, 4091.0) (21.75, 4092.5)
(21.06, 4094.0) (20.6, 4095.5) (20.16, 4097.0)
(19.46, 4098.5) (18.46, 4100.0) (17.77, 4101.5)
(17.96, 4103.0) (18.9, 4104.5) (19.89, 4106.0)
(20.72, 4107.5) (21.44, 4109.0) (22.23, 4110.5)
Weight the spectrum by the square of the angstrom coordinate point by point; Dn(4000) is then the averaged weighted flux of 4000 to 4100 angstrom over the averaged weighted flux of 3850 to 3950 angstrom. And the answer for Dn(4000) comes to 1.49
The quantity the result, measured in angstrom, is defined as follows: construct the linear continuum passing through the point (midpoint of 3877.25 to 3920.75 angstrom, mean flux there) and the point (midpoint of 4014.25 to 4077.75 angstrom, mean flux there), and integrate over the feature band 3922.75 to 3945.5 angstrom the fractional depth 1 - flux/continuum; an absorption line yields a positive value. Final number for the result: 8.69 angstrom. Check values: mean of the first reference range 16.9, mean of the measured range 11.2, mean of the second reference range 21.8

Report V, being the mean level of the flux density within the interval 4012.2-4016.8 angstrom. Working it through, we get 22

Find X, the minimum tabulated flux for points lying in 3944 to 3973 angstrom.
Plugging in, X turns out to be 5.829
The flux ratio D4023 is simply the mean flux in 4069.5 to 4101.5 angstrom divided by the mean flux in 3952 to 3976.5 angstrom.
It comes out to 1.67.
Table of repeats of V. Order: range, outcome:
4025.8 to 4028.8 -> 24.3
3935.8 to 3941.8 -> 11.4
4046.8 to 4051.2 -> 21.9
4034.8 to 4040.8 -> 23.4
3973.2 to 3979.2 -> 15.3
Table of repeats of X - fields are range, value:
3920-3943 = 4.864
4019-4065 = 19.48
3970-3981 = 7.451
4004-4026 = 21.26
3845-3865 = 17.01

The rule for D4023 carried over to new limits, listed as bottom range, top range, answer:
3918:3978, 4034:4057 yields 1.68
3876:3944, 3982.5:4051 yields 1.48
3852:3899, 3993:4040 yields 1.29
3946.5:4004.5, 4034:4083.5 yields 1.23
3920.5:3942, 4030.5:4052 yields 1.95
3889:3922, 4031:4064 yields 1.28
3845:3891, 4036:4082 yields 1.22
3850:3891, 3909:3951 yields 0.80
